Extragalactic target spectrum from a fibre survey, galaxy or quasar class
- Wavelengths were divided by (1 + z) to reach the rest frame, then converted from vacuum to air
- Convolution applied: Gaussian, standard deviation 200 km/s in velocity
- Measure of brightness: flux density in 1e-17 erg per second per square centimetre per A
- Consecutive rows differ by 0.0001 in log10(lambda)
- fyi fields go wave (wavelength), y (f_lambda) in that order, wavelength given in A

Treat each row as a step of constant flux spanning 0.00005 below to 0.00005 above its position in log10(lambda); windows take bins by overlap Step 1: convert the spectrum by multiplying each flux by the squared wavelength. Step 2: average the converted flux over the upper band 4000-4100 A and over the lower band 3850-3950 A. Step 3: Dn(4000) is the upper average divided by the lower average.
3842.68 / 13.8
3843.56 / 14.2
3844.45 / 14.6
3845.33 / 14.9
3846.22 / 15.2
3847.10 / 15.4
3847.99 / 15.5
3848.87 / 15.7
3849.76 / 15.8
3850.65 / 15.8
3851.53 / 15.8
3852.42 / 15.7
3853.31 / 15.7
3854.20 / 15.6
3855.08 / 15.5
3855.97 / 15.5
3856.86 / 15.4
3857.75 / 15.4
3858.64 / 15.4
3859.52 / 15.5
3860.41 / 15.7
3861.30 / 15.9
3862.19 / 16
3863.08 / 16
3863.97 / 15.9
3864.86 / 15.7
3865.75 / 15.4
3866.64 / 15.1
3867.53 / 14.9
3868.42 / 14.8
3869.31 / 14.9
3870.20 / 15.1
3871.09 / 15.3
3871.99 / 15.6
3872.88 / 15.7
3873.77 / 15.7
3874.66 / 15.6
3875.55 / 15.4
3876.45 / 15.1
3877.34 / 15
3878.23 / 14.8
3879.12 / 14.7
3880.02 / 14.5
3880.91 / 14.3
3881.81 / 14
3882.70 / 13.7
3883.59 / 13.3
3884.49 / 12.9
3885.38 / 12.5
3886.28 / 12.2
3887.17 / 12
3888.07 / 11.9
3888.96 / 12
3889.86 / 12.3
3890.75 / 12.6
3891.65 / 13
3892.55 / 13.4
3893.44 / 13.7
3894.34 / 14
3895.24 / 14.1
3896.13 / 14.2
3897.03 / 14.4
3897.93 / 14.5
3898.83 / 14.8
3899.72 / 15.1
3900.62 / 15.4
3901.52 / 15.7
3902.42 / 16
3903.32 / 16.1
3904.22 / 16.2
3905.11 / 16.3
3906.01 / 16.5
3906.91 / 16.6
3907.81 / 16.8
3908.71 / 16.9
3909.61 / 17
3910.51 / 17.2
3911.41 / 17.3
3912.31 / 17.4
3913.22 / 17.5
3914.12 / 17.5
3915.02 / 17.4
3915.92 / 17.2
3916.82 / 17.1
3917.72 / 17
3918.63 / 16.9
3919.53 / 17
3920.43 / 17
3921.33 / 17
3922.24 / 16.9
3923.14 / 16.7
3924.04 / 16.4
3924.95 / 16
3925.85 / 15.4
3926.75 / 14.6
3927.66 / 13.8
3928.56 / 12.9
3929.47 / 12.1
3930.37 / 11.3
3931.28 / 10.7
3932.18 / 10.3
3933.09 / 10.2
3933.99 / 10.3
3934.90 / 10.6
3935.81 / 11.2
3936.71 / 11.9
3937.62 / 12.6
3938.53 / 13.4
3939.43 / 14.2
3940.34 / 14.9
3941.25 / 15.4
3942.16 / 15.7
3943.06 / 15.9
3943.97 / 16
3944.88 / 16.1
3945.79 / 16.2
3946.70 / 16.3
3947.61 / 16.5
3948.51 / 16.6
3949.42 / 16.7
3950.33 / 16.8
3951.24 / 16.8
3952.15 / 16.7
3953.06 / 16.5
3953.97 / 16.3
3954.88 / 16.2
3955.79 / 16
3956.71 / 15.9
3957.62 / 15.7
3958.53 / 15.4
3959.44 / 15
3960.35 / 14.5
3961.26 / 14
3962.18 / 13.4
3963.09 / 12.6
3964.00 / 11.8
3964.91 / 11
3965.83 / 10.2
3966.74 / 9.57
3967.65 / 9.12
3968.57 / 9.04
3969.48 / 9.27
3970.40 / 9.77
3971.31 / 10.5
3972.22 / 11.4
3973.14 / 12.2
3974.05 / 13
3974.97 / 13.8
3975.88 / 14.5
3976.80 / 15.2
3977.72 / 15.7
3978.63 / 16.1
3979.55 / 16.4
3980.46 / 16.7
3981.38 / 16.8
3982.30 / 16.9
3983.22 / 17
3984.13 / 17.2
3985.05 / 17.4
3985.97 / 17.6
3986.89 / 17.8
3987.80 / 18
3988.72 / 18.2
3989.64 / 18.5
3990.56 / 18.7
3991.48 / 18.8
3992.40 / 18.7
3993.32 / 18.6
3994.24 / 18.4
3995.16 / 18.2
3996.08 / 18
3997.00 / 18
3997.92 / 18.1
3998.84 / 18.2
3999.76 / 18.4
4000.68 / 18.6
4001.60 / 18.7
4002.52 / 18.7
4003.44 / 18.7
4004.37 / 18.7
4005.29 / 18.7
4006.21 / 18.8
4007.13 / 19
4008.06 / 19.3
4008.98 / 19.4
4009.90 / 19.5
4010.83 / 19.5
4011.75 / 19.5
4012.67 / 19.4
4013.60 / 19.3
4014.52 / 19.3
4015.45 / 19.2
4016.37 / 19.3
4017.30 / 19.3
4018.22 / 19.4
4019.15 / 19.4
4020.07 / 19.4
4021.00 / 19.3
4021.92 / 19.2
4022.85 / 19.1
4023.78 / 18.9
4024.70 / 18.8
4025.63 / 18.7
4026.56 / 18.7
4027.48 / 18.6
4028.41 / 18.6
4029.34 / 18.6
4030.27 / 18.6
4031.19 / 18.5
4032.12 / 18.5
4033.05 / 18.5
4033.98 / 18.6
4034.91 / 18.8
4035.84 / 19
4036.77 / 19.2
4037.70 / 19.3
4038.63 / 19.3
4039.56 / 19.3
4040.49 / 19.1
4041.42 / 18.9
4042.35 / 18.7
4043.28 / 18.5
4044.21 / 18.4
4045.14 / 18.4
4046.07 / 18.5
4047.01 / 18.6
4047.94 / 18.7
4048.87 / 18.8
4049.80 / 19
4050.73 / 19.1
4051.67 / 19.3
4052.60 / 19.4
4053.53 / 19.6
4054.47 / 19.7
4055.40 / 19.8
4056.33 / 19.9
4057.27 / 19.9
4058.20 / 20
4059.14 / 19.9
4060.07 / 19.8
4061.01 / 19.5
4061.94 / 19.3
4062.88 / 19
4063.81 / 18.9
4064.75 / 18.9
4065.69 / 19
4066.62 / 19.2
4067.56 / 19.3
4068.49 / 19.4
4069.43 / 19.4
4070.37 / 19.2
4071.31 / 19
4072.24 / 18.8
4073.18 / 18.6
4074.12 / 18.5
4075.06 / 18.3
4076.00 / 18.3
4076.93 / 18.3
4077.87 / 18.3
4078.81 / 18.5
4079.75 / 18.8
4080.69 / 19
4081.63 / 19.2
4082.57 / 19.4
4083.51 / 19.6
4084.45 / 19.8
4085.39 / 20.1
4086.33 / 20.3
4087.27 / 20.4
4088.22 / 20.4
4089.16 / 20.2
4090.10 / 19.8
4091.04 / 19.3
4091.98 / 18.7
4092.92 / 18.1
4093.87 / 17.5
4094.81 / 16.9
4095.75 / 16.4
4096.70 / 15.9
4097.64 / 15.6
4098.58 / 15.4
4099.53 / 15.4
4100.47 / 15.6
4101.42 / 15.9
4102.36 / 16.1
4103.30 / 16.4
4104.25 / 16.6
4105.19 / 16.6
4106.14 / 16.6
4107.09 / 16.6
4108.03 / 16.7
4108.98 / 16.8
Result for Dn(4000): 1.36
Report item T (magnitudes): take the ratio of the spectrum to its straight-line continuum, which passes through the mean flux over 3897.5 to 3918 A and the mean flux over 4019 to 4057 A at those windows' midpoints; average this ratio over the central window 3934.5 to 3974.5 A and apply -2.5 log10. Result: 0.25 mag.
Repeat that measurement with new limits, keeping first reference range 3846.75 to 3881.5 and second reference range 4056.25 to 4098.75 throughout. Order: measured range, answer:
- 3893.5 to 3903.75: 0.08 mag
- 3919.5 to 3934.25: 0.17 mag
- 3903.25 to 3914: -0.05 mag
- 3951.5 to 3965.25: 0.15 mag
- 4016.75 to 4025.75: -0.07 mag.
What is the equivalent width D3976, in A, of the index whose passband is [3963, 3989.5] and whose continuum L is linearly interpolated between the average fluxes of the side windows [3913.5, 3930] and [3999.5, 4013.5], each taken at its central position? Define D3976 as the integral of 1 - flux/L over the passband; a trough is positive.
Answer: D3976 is 5.8 A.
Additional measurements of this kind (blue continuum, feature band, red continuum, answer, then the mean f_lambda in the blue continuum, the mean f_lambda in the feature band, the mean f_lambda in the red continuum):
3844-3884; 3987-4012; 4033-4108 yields -1.72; 15.3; 18.6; 18.6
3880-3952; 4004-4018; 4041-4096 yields -1.41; 14.8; 19.2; 19.1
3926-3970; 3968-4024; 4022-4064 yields -2.95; 13.7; 17.3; 19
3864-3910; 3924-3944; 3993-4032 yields 3.78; 14.7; 13.2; 18.9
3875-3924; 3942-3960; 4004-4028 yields 0.84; 15.2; 16.2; 19.1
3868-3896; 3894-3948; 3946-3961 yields -0.10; 14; 15.1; 16.1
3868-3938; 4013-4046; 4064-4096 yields -2.20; 14.7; 18.9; 19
